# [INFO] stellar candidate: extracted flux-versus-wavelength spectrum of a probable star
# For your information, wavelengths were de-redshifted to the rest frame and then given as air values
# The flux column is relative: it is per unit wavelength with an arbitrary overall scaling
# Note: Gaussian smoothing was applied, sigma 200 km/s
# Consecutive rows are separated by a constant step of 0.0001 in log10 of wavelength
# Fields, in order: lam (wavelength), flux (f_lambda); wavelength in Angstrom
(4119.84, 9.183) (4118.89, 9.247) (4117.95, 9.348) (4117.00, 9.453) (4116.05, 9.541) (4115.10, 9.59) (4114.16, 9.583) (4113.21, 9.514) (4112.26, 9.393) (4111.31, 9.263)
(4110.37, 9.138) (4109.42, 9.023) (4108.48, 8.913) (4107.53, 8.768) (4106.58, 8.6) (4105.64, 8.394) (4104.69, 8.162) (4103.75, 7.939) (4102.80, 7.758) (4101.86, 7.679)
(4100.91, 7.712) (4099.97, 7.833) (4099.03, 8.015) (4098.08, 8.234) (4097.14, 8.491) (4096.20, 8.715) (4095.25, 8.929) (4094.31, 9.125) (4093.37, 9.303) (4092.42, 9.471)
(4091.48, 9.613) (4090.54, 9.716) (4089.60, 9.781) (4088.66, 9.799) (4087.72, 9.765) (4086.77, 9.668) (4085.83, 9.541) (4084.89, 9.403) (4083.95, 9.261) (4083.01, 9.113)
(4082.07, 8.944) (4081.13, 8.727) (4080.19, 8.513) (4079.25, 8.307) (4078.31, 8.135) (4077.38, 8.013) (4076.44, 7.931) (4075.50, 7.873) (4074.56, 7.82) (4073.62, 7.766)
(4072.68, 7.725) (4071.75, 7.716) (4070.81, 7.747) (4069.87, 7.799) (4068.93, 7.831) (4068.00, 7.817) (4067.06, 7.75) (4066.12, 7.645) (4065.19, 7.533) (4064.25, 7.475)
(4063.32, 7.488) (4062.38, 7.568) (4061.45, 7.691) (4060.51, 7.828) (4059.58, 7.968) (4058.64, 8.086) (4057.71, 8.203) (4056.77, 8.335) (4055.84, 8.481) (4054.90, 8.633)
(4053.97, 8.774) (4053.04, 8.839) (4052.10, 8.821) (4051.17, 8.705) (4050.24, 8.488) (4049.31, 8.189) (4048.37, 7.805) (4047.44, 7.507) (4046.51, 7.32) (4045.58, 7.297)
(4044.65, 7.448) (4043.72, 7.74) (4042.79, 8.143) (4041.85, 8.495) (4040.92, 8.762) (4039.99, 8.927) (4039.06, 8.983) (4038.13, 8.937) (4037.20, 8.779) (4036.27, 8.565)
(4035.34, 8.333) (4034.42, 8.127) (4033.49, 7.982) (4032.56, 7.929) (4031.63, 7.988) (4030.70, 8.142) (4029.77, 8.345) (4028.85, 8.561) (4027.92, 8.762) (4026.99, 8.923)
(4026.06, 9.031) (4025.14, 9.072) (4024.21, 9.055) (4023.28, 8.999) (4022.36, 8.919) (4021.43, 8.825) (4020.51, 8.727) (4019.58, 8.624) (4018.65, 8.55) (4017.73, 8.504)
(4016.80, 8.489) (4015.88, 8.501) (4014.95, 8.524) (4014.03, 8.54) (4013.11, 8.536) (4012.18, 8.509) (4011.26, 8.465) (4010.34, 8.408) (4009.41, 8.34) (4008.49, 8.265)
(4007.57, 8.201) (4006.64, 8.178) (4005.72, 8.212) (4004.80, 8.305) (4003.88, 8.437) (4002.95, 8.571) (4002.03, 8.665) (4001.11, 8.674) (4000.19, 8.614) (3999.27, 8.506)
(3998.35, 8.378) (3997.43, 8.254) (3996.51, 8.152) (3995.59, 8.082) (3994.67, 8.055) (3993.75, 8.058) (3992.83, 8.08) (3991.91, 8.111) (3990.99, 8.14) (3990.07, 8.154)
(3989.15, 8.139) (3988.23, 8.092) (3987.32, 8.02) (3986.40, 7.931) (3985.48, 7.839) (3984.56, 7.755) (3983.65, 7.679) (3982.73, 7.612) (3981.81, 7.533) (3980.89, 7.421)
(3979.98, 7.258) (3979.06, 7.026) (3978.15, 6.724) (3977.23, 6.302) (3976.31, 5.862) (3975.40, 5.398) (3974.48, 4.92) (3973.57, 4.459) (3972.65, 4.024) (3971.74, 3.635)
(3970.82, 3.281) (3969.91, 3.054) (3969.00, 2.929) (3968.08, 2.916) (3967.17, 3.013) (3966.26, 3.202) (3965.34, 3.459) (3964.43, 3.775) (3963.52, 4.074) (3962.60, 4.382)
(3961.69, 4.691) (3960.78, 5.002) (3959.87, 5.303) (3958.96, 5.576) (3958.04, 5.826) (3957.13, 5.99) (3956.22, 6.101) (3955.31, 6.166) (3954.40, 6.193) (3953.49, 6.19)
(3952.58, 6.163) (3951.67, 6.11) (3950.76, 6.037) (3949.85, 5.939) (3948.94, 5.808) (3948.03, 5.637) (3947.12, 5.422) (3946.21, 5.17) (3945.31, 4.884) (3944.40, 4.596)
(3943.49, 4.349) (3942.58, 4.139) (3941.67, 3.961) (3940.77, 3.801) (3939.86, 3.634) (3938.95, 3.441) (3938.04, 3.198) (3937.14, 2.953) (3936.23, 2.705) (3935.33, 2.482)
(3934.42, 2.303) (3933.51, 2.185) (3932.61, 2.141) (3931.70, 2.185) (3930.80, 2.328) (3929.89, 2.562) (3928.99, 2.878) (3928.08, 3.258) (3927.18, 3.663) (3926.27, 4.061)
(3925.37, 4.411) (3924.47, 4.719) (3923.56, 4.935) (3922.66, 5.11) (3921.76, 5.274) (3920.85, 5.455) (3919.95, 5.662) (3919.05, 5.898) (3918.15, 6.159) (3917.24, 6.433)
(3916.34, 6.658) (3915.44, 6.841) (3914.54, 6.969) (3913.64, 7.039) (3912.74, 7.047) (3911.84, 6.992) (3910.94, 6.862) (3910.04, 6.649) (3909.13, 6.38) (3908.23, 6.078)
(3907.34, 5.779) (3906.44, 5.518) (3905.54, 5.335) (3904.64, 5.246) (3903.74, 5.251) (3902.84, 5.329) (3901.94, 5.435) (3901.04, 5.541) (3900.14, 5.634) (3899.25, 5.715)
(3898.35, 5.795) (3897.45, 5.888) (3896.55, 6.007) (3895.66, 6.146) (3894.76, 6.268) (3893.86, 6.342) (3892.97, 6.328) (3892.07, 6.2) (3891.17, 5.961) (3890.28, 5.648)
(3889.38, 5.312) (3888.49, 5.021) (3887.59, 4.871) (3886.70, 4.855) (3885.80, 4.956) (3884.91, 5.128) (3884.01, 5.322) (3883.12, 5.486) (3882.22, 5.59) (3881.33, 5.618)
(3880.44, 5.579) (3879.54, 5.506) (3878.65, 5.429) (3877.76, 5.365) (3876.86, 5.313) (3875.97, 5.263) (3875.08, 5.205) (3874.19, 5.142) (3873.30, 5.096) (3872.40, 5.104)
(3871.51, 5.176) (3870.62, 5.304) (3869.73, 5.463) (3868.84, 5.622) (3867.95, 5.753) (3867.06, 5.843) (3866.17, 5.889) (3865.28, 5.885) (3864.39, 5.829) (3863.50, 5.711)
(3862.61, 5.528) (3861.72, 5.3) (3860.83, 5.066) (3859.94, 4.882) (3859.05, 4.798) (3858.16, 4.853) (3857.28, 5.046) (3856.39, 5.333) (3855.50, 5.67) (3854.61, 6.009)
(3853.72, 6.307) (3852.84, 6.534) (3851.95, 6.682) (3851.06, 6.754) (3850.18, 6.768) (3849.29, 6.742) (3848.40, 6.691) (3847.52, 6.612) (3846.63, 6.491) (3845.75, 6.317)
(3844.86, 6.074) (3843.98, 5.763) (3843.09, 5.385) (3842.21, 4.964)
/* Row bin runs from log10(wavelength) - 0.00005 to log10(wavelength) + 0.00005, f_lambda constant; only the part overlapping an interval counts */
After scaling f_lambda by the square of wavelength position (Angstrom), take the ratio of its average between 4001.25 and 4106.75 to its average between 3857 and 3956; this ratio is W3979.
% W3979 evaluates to 1.75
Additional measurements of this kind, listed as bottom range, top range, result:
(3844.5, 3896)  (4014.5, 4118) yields 1.66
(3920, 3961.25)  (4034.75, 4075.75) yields 1.92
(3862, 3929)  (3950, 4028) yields 1.33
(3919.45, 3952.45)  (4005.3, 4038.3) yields 2.16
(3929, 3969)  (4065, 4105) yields 2.11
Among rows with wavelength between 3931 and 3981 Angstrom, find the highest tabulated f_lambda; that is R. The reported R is 7.421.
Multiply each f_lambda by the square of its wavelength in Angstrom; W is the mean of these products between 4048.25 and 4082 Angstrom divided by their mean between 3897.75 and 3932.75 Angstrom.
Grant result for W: 1.65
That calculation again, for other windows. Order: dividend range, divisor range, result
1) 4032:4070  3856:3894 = 1.64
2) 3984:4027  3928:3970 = 2.04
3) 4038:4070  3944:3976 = 1.75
